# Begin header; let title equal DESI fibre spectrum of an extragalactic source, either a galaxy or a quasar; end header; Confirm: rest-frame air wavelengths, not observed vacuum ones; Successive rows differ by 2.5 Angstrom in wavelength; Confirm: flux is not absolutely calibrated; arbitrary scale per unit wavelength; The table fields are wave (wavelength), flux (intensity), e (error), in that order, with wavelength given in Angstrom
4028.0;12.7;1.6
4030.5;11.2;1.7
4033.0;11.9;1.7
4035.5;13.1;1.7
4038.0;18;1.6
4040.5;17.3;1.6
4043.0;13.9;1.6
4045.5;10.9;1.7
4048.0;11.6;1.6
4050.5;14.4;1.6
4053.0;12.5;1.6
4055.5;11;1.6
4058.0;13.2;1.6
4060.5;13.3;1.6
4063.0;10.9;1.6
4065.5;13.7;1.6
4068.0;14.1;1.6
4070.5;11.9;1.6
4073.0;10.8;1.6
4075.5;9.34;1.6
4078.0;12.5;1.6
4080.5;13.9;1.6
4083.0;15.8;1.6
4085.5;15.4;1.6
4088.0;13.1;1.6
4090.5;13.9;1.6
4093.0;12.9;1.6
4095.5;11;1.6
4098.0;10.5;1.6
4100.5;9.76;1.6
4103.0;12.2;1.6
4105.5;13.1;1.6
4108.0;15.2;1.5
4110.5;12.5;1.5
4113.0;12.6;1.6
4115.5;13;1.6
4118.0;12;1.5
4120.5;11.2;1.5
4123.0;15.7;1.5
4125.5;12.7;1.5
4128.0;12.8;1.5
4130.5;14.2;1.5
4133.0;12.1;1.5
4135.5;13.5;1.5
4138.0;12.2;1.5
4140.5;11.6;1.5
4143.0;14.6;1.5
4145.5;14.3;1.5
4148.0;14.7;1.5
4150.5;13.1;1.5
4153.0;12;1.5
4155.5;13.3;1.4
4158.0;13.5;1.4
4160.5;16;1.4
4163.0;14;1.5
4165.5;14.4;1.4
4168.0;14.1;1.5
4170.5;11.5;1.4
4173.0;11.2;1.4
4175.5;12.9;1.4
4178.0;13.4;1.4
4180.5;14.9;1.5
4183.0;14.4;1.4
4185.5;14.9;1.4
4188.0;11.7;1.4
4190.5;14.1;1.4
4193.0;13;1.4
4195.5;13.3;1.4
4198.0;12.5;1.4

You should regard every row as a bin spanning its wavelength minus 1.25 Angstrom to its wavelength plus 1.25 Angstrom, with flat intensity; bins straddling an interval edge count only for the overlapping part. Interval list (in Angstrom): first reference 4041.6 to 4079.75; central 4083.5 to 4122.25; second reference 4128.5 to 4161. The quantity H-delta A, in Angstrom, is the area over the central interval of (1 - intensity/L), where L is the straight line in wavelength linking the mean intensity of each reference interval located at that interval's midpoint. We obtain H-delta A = 0.6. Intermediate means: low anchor 12.3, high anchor 13.4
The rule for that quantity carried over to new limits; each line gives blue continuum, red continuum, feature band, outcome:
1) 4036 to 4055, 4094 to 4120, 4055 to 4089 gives 0.85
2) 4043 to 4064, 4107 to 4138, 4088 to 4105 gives 1.22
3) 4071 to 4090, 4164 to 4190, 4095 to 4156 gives 1.62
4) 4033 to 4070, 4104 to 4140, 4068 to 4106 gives 2.11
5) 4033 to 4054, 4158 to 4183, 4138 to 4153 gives 0.31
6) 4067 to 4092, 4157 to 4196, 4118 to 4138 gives 0.43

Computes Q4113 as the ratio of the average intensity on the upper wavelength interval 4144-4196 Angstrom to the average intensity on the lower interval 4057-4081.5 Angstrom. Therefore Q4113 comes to 1.10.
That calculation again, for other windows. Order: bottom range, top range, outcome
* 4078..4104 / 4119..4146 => 1.02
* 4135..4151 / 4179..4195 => 1.03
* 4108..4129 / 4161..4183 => 1.04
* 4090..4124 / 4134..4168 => 1.09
